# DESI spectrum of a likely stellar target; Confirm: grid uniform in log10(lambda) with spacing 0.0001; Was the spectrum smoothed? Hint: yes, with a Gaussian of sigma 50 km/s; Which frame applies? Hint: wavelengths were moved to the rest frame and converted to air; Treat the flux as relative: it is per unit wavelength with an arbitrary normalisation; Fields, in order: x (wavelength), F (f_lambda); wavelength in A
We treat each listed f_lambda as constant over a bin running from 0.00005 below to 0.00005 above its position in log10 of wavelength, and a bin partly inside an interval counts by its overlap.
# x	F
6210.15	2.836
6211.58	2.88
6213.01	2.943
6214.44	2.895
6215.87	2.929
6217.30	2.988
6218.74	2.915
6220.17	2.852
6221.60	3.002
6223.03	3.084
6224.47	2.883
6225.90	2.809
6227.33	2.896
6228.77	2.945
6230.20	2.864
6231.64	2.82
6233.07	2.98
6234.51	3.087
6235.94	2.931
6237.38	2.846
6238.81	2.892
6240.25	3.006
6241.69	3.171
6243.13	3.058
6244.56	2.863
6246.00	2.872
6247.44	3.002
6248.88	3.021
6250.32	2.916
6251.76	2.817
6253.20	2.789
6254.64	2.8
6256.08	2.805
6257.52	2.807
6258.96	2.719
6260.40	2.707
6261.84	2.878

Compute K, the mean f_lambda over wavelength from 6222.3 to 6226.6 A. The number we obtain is 2.93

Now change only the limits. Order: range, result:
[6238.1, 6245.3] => 3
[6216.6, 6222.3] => 2.94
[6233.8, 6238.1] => 2.96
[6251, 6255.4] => 2.8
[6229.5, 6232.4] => 2.84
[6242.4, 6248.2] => 2.95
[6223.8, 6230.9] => 2.88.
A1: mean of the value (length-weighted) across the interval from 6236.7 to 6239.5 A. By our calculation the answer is 2.88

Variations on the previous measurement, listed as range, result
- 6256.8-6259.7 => 2.77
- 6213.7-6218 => 2.94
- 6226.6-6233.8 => 2.9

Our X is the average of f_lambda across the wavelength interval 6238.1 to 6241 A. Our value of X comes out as 2.94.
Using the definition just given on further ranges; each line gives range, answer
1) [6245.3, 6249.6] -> 2.96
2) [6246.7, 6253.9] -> 2.91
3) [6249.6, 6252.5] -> 2.86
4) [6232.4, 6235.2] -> 3.03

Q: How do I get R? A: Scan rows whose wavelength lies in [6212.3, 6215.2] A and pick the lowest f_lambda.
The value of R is 2.895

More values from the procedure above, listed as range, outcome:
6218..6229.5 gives 2.809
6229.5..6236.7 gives 2.82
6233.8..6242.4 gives 2.846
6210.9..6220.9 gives 2.852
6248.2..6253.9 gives 2.789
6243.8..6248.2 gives 2.863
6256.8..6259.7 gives 2.719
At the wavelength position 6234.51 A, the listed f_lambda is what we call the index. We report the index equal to 3.087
